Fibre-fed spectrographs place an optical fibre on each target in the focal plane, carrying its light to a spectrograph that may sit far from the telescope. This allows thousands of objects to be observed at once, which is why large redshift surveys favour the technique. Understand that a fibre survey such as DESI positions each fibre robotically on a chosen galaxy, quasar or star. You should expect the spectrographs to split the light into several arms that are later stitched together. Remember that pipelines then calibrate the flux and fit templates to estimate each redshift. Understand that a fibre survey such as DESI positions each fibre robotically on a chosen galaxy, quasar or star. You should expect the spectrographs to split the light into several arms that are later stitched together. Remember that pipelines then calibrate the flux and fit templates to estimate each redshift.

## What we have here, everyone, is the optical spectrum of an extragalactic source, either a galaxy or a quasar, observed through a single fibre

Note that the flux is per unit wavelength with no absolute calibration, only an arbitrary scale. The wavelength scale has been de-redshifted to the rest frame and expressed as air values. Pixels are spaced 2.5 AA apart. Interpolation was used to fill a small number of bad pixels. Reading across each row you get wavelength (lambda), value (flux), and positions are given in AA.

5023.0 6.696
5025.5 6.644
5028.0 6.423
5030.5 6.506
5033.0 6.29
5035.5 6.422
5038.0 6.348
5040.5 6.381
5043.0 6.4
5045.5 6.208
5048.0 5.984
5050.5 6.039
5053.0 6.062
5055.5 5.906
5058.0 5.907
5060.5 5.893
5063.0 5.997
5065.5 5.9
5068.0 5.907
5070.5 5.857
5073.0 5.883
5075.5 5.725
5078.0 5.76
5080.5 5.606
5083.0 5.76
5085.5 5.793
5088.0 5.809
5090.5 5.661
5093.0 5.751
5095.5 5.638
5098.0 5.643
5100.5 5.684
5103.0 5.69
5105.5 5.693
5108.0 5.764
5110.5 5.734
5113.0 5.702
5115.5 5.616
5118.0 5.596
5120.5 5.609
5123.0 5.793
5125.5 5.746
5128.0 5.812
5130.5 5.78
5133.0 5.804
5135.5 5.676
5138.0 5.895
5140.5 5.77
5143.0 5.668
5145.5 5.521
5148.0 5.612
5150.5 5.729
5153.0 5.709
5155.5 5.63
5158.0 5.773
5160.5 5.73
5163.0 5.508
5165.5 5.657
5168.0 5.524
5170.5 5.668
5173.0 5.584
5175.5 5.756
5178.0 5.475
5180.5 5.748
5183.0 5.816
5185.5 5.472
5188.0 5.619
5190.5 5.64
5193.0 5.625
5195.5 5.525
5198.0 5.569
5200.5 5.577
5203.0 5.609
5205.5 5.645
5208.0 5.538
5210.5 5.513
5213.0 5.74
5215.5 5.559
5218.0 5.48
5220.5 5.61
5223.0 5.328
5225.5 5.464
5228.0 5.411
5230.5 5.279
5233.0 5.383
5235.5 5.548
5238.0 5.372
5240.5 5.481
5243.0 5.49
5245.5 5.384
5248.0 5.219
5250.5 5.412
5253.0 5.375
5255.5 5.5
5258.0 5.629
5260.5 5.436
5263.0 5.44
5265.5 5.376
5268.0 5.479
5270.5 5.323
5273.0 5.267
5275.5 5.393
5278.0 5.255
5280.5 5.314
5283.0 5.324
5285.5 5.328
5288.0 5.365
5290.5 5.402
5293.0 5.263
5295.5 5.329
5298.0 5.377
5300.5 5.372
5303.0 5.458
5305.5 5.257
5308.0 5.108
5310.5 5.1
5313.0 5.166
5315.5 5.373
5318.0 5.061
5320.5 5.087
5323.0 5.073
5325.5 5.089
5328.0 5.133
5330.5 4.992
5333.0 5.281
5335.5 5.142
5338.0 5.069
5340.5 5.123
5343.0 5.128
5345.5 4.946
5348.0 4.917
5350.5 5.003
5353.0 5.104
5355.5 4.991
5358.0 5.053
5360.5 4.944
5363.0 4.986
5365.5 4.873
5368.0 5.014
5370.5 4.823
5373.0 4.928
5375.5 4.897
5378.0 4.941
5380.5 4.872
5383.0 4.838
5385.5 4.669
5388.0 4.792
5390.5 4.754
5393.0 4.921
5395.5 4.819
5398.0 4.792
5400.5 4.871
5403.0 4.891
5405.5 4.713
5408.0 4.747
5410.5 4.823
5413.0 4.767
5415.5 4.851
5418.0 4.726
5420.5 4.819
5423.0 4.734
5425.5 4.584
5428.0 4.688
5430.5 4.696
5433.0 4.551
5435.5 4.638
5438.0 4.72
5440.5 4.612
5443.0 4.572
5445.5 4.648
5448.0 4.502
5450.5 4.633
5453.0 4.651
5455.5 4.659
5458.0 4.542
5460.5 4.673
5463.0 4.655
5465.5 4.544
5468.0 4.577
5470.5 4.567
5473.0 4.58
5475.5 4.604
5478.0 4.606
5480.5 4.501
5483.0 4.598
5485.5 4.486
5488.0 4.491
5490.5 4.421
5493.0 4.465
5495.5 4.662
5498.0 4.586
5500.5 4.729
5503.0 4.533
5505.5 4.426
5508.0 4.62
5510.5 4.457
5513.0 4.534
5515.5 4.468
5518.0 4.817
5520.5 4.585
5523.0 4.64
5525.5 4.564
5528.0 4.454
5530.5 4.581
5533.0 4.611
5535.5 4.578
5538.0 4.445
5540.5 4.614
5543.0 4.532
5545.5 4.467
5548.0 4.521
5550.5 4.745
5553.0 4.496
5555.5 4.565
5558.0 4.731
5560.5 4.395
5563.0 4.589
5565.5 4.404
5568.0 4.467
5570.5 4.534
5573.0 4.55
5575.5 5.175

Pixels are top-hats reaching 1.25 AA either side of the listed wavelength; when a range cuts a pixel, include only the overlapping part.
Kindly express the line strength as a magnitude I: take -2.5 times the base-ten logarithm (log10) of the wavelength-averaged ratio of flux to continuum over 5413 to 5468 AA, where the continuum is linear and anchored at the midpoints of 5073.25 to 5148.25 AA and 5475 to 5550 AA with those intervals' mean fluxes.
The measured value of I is 0.03 mag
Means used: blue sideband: 5.71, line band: 4.65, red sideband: 4.55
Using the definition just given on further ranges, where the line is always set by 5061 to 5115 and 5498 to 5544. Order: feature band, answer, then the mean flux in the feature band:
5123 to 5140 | -0.028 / 5.79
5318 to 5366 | 0.002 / 5.05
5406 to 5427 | 0.023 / 4.75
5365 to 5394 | 0.022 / 4.86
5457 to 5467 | 0.029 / 4.6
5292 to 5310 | -0.027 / 5.3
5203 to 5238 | -0.021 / 5.5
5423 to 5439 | 0.037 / 4.65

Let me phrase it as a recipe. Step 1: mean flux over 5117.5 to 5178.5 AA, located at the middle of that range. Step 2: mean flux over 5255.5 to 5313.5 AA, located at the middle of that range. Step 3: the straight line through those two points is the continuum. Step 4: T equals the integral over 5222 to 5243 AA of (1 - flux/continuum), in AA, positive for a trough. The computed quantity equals 0.2 AA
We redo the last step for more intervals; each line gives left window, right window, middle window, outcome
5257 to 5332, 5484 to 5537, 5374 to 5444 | 2.0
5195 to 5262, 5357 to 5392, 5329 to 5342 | -0.2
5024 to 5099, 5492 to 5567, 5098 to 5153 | 1.0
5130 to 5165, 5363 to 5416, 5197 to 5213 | -0.3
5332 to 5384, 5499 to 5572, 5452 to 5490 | 1.1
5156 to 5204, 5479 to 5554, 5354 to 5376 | 0.4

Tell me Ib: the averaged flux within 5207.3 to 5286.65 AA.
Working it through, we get 5.43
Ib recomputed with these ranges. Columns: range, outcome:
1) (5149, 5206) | 5.63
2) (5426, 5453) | 4.63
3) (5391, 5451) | 4.72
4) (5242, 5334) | 5.3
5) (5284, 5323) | 5.26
